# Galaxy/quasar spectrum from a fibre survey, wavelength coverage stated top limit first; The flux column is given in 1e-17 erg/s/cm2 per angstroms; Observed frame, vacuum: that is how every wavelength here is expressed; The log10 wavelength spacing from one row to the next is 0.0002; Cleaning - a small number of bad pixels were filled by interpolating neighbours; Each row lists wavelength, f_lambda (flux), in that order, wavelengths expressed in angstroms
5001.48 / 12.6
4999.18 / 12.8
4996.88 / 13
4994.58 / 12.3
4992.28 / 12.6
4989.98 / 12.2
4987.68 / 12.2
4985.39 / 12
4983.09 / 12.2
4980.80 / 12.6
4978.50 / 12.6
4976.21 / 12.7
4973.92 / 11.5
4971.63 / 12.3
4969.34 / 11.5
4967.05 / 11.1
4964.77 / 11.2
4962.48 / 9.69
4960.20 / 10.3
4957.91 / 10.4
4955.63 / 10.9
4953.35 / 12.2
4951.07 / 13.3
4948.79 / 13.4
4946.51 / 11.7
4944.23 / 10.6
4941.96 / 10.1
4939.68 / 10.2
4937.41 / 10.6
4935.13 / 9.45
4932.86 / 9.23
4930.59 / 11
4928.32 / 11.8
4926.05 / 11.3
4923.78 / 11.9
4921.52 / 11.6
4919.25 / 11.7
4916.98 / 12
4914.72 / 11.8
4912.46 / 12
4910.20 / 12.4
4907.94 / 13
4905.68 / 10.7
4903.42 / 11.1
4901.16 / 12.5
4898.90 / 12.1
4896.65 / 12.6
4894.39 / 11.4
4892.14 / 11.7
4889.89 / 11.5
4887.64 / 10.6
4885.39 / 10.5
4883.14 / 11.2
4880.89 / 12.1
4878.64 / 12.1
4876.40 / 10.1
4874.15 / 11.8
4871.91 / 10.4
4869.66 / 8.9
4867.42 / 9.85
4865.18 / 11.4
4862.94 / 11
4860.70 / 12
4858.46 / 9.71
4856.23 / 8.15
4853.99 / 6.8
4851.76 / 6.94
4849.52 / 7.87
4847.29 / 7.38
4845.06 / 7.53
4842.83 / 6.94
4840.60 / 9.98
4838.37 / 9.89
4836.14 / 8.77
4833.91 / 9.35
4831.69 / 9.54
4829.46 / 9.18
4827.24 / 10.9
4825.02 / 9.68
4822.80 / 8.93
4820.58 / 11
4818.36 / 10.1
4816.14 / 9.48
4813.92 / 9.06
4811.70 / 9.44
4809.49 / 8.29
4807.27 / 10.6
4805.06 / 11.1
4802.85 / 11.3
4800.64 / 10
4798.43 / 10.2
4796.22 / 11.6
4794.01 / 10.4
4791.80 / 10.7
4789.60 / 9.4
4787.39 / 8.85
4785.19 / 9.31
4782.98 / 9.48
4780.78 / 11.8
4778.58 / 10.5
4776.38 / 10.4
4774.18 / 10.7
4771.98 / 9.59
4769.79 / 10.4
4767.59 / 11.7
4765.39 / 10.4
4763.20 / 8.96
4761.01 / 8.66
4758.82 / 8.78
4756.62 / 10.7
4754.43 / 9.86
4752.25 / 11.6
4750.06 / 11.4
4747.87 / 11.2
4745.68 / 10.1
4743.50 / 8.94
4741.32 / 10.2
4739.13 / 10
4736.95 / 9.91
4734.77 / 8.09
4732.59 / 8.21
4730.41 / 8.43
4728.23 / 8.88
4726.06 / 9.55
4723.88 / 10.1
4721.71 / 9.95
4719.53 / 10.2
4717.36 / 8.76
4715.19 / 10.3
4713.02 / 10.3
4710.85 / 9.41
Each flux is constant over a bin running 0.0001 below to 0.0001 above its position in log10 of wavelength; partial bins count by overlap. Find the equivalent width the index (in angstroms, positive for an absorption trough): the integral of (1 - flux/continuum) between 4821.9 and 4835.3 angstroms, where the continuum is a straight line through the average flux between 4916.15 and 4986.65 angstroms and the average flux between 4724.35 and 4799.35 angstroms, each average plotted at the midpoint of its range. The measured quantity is 1.13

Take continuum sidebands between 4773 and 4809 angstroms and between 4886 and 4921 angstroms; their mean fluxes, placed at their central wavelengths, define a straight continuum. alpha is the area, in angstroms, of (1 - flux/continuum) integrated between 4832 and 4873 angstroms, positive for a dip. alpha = 7.7 angstroms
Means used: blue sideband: 10.4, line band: 9.06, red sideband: 11.8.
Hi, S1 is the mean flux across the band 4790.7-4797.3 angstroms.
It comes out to 10.9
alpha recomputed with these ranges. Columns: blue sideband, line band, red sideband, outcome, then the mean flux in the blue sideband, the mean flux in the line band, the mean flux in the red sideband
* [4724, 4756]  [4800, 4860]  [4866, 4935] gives 8.1 angstroms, 9.77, 9.19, 11.3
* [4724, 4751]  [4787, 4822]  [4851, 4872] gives -2.1 angstroms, 9.58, 10.1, 9.52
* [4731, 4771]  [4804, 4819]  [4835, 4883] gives 0.0 angstroms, 9.93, 9.7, 9.54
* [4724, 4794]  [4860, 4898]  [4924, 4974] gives -1.7 angstroms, 9.91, 11.1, 11.1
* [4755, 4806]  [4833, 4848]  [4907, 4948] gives 2.9 angstroms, 10.2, 8.57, 11.3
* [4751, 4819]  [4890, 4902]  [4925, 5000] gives -1.1 angstroms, 10.1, 12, 11.5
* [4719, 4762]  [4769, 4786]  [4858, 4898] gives -0.3 angstroms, 9.73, 10.3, 11.1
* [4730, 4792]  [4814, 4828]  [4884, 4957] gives 0.8 angstroms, 9.95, 9.92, 11.5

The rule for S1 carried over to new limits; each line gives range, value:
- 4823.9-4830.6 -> 9.92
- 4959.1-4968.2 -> 10.6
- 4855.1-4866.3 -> 10.5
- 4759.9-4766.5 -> 9.35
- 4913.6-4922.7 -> 11.8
